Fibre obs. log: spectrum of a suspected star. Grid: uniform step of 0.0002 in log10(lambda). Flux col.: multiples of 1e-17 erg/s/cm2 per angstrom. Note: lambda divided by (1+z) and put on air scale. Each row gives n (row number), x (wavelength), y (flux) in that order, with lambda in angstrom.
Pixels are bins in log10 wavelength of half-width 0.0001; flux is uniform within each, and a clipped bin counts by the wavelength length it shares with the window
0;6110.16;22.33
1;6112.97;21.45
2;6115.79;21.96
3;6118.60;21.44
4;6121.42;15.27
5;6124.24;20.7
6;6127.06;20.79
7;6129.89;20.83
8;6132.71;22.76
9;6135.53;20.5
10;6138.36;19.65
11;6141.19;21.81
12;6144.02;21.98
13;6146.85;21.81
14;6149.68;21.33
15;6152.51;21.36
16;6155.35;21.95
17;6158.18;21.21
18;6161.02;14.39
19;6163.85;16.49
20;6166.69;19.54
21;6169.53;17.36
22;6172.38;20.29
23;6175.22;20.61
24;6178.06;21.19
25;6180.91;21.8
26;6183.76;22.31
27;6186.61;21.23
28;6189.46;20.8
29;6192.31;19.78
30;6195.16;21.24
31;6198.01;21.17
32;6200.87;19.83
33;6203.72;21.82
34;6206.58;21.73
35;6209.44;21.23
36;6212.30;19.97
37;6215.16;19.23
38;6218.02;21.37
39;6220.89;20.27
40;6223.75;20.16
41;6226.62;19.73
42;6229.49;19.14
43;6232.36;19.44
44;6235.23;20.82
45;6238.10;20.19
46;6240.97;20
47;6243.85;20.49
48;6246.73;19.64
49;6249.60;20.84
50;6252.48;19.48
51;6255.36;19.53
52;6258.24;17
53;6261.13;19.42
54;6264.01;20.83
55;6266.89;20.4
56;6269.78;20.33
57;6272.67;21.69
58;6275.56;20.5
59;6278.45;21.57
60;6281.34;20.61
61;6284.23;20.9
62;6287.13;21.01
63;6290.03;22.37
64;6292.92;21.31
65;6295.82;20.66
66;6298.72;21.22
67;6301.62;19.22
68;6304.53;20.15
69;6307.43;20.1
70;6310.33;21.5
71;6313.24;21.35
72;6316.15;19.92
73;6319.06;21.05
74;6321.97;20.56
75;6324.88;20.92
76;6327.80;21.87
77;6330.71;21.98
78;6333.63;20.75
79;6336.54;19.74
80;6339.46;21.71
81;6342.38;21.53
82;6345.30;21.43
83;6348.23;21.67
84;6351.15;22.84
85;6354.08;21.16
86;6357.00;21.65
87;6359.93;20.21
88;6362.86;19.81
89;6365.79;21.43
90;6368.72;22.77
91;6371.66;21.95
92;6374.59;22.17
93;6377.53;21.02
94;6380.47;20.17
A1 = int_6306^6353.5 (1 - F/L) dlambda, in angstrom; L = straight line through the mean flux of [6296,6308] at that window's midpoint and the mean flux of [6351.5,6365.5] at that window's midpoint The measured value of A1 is -1.4 angstrom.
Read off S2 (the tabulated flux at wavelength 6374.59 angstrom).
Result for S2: 22.17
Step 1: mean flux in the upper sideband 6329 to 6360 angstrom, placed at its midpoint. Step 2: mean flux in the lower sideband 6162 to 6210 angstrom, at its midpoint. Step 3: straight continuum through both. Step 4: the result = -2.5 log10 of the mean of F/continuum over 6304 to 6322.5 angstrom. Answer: 0.03 mag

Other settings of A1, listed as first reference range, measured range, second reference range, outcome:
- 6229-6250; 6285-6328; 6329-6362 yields 0.0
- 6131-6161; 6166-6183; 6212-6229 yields 0.4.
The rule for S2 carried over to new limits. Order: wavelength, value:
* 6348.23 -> 21.67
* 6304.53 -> 20.15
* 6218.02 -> 21.37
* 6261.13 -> 19.42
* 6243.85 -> 20.49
